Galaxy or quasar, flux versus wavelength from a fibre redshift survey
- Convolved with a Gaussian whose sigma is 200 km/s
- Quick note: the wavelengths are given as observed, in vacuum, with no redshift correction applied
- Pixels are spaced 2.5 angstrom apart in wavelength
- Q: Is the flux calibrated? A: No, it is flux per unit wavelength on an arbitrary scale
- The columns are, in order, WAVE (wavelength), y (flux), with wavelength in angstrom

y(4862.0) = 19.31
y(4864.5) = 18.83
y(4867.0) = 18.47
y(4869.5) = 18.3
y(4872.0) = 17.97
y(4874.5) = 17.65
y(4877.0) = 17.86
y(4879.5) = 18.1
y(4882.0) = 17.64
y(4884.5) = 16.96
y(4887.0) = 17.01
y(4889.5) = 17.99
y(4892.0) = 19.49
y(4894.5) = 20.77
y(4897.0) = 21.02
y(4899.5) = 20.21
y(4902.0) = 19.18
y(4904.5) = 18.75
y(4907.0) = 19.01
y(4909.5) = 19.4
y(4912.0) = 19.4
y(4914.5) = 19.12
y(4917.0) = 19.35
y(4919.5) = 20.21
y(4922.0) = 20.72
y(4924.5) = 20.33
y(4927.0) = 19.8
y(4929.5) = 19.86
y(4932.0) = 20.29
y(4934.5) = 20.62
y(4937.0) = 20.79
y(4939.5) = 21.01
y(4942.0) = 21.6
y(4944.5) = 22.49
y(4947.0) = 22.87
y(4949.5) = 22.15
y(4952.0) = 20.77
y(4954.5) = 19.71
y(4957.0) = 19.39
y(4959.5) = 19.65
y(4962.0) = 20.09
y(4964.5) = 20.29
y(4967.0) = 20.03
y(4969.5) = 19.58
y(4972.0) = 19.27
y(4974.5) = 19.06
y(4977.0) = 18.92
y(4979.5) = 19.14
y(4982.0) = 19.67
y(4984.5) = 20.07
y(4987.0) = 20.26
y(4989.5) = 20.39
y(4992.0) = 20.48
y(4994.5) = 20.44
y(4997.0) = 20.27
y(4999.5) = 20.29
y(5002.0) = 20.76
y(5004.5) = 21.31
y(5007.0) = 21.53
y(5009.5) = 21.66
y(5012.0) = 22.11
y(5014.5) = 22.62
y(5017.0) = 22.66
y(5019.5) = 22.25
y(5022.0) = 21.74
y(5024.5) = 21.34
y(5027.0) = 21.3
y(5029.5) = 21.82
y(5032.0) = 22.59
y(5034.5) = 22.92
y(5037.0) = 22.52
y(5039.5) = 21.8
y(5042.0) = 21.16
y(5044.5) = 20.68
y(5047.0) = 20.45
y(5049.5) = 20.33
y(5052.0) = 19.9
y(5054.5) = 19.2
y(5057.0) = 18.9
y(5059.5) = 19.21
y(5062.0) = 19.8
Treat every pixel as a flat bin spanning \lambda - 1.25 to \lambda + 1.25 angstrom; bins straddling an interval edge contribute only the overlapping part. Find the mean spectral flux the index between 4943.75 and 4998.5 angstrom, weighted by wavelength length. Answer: 20.2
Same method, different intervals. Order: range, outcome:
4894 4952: 20.4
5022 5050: 21.6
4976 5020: 20.8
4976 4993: 19.9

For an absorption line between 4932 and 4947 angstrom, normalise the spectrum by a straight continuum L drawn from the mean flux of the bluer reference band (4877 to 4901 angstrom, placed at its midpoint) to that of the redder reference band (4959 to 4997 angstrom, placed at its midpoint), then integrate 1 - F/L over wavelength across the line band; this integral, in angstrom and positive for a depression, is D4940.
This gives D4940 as -1.53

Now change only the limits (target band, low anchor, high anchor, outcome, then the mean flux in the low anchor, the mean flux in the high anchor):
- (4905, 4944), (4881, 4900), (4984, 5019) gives -1.1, 18.9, 21.1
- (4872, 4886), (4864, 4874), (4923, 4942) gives 0.7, 18.3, 20.5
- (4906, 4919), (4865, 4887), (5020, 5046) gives -0.4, 17.9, 21.8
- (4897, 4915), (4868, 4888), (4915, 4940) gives -0.3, 17.7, 20.2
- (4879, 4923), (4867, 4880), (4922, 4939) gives 0.0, 18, 20.3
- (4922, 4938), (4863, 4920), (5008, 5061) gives -0.7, 18.8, 21.3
